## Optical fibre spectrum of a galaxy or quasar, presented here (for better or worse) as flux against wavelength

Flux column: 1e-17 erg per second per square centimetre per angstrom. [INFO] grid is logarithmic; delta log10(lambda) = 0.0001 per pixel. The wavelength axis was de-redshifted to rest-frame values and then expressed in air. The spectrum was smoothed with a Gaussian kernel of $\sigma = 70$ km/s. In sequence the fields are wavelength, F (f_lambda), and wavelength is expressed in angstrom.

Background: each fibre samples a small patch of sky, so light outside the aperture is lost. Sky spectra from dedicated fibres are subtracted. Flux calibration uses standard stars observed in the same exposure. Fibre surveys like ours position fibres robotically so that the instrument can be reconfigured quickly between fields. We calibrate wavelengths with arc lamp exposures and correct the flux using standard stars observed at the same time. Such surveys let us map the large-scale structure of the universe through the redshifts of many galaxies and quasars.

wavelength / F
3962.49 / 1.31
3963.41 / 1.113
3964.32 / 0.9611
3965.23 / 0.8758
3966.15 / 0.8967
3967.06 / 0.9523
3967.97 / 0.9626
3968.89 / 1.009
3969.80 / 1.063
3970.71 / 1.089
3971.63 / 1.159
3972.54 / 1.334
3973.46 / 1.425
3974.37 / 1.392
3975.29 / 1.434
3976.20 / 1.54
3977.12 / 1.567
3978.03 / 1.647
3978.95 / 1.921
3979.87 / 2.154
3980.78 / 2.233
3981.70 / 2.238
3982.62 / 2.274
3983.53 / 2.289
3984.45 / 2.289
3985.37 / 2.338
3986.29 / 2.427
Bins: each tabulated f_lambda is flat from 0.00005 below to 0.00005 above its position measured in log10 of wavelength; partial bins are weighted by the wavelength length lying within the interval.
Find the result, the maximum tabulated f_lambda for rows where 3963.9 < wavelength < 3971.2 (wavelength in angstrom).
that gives 1.089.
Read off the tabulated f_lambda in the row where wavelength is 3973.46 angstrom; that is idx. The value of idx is 1.425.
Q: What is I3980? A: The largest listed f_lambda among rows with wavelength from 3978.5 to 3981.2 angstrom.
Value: 2.233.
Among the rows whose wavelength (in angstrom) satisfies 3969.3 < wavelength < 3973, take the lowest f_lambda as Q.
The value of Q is 1.063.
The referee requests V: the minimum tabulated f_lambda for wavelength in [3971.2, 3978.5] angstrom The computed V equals 1.159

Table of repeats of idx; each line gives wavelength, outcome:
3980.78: 2.233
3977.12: 1.567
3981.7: 2.238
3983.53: 2.289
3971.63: 1.159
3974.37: 1.392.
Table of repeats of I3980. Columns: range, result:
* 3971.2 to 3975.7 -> 1.434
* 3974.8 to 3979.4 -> 1.921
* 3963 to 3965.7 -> 1.113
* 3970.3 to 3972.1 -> 1.159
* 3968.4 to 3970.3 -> 1.063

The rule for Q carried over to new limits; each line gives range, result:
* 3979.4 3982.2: 2.154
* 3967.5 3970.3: 0.9626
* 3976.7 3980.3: 1.567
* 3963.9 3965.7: 0.8758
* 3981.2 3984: 2.238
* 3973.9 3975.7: 1.392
